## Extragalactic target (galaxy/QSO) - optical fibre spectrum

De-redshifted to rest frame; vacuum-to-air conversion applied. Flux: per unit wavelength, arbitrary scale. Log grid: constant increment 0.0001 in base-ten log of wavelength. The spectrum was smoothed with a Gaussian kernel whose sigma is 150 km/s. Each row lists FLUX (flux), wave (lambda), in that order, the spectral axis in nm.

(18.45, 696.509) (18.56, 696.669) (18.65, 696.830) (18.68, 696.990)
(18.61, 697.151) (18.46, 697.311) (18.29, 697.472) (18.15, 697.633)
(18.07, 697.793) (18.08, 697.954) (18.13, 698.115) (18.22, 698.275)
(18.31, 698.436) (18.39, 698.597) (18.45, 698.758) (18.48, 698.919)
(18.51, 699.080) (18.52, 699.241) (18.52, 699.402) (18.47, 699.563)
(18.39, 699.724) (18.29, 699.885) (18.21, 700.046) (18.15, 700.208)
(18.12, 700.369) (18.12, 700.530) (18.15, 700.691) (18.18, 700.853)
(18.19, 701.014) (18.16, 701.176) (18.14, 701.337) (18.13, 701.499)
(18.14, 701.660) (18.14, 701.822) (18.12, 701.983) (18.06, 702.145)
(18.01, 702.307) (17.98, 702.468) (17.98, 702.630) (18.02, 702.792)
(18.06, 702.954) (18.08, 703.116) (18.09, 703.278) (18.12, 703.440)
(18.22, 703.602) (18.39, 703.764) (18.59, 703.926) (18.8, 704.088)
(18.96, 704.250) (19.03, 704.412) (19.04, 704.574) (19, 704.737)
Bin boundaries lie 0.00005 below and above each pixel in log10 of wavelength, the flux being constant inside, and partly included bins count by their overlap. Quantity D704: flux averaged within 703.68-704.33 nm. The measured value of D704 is 18.7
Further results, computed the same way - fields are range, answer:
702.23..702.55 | 18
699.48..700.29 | 18.3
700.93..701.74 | 18.2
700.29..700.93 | 18.1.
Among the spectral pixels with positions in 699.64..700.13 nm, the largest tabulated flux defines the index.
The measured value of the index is 18.39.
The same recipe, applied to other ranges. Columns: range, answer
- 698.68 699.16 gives 18.51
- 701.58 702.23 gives 18.14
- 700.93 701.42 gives 18.19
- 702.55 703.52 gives 18.12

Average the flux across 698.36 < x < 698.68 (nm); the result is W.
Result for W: 18.3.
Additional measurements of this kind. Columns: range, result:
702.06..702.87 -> 18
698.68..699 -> 18.5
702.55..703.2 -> 18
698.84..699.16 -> 18.5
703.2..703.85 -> 18.2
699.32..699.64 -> 18.5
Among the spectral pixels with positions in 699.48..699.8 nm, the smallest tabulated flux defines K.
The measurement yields 18.39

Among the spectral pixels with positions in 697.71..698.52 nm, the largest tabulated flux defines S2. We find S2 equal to 18.31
